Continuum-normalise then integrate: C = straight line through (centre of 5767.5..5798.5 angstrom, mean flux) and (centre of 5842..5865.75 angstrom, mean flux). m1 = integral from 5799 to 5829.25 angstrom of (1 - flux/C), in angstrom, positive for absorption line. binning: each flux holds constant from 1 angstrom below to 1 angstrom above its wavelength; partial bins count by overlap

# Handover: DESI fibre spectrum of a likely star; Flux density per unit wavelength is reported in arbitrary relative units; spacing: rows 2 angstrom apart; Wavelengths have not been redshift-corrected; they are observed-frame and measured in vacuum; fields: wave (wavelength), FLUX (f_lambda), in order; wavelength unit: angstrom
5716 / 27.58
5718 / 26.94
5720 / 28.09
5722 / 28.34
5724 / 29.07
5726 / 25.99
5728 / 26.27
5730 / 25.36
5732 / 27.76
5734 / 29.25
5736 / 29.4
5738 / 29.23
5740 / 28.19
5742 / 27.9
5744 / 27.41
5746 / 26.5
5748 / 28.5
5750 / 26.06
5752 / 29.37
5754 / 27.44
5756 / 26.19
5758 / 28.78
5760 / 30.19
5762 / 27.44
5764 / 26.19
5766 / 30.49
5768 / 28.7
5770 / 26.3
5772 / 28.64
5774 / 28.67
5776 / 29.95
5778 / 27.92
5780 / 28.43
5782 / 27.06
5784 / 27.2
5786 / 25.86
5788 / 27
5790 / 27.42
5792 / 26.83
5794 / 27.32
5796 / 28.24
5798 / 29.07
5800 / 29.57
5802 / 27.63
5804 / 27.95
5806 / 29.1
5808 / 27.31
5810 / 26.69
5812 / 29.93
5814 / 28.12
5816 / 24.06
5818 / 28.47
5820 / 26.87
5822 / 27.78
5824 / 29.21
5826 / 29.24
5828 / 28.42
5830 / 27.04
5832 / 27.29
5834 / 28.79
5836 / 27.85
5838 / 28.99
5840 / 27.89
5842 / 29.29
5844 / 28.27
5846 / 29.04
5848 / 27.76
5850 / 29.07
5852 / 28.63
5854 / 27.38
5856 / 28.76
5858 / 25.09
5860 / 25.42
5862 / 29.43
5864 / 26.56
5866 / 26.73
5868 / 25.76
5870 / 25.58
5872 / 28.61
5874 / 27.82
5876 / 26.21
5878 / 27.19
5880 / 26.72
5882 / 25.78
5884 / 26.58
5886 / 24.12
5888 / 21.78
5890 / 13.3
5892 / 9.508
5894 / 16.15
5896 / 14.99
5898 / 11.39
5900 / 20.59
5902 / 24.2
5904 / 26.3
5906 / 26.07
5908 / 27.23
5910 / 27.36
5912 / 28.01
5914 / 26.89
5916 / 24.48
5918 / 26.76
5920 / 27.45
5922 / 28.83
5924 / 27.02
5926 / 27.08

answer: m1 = -0.3 angstrom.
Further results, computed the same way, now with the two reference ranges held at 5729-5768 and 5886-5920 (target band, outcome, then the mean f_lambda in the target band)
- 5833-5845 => -2.0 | 28.5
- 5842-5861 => -3.1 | 27.8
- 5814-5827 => -1.3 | 27.6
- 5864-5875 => -1.8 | 26.9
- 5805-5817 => -1.0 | 27.5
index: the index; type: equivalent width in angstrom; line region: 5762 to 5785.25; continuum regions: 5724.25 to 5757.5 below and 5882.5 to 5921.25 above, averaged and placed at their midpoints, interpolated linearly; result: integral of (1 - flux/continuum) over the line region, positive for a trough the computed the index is -1.36 angstrom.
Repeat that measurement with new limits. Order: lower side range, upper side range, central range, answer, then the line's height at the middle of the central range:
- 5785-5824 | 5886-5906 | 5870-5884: -4.6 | 20.3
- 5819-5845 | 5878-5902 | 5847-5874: -3.7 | 24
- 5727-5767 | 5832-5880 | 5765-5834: -0.4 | 27.8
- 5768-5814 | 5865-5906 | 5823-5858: -4.5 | 25.1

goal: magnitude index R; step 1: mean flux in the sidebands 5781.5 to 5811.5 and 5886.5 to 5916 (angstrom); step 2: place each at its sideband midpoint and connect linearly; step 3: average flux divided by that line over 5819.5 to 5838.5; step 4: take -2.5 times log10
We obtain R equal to -0.10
